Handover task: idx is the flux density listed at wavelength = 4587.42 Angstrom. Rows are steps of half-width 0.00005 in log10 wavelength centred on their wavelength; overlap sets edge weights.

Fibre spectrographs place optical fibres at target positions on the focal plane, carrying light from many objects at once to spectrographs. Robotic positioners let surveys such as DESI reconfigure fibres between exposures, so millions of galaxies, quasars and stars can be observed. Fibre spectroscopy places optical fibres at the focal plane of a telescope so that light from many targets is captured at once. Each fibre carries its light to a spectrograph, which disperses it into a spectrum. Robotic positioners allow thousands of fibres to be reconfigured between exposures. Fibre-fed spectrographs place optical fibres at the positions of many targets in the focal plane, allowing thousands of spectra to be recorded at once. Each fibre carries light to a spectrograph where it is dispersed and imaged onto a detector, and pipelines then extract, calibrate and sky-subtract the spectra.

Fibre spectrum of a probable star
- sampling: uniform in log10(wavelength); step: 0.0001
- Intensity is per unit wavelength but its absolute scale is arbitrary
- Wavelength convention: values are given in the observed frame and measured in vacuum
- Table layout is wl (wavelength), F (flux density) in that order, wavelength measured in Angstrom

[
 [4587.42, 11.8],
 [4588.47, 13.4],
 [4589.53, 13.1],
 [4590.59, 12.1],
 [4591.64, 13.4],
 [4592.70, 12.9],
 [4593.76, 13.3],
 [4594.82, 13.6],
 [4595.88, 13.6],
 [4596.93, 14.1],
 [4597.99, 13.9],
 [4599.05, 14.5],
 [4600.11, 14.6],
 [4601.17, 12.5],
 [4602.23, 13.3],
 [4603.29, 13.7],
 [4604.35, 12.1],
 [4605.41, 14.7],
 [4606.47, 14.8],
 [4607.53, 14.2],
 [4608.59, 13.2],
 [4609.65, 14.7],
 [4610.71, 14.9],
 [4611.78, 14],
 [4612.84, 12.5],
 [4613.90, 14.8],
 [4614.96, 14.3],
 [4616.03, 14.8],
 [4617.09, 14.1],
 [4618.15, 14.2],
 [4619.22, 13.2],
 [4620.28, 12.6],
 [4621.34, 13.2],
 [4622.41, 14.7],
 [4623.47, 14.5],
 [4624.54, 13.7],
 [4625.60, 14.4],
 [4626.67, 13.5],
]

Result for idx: 11.8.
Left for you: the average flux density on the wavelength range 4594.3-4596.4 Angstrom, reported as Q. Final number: 13.6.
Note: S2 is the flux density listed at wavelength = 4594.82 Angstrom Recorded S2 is 13.6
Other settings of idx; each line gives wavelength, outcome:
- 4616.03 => 14.8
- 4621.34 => 13.2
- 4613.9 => 14.8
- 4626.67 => 13.5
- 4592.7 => 12.9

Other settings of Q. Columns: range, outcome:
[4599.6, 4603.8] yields 13.5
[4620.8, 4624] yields 14.1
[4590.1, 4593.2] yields 12.8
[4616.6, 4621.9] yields 13.5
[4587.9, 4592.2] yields 13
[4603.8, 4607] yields 13.9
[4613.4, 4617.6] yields 14.5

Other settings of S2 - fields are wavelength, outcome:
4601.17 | 12.5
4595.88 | 13.6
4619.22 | 13.2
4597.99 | 13.9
